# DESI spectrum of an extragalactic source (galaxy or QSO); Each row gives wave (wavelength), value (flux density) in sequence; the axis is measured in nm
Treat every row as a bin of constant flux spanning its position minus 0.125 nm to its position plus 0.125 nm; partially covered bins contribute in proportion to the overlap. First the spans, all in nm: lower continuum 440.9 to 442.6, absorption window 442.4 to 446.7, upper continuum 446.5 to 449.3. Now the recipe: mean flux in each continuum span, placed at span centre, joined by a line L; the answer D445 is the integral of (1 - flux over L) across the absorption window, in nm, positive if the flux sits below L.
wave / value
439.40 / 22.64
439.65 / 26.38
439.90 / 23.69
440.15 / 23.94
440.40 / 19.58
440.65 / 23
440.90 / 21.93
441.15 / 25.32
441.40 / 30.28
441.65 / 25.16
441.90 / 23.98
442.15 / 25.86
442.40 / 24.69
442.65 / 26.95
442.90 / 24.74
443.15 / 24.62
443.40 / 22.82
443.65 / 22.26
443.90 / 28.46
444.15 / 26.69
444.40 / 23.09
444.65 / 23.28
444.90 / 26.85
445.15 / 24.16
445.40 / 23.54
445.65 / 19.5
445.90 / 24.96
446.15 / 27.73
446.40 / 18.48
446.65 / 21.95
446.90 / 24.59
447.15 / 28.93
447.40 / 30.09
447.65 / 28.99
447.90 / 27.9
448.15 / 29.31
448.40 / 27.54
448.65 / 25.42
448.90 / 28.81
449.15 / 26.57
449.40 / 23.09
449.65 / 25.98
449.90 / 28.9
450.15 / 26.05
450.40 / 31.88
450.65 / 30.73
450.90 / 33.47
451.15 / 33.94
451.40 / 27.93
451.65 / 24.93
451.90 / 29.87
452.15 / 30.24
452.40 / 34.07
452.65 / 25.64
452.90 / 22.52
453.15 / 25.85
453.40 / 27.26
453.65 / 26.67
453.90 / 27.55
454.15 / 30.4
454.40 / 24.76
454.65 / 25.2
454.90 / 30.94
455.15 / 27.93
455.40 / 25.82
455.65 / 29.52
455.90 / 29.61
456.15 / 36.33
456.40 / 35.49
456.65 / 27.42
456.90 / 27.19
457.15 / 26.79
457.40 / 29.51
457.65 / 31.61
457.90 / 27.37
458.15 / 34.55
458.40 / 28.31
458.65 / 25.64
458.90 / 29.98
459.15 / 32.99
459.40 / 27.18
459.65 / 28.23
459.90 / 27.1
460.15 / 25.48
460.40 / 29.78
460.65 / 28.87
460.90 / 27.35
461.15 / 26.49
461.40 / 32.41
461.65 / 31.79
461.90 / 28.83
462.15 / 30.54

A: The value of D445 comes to 0.35 nm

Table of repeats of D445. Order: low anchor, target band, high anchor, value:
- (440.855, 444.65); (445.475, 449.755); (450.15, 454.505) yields 0.17 nm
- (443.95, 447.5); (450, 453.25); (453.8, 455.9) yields -0.28 nm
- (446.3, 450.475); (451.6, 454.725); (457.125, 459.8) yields 0.06 nm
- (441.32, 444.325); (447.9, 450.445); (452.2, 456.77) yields -0.01 nm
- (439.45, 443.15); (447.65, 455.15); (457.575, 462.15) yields -0.28 nm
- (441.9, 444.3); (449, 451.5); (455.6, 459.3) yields -0.11 nm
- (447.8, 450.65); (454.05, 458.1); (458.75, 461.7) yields -0.12 nm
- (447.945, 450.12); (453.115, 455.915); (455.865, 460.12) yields 0.10 nm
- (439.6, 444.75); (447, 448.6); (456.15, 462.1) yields -0.15 nm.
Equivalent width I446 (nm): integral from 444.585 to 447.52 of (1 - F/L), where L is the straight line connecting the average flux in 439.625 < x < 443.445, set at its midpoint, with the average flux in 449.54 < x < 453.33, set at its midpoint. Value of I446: 0.22 nm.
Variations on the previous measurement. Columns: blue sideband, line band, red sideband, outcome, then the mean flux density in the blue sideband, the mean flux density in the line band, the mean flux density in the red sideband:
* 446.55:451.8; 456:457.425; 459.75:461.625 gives -0.113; 28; 30.5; 28.4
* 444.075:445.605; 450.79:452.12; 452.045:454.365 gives -0.151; 24.3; 30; 27.7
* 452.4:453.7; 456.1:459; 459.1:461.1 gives -0.251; 26.3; 29.9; 28.1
